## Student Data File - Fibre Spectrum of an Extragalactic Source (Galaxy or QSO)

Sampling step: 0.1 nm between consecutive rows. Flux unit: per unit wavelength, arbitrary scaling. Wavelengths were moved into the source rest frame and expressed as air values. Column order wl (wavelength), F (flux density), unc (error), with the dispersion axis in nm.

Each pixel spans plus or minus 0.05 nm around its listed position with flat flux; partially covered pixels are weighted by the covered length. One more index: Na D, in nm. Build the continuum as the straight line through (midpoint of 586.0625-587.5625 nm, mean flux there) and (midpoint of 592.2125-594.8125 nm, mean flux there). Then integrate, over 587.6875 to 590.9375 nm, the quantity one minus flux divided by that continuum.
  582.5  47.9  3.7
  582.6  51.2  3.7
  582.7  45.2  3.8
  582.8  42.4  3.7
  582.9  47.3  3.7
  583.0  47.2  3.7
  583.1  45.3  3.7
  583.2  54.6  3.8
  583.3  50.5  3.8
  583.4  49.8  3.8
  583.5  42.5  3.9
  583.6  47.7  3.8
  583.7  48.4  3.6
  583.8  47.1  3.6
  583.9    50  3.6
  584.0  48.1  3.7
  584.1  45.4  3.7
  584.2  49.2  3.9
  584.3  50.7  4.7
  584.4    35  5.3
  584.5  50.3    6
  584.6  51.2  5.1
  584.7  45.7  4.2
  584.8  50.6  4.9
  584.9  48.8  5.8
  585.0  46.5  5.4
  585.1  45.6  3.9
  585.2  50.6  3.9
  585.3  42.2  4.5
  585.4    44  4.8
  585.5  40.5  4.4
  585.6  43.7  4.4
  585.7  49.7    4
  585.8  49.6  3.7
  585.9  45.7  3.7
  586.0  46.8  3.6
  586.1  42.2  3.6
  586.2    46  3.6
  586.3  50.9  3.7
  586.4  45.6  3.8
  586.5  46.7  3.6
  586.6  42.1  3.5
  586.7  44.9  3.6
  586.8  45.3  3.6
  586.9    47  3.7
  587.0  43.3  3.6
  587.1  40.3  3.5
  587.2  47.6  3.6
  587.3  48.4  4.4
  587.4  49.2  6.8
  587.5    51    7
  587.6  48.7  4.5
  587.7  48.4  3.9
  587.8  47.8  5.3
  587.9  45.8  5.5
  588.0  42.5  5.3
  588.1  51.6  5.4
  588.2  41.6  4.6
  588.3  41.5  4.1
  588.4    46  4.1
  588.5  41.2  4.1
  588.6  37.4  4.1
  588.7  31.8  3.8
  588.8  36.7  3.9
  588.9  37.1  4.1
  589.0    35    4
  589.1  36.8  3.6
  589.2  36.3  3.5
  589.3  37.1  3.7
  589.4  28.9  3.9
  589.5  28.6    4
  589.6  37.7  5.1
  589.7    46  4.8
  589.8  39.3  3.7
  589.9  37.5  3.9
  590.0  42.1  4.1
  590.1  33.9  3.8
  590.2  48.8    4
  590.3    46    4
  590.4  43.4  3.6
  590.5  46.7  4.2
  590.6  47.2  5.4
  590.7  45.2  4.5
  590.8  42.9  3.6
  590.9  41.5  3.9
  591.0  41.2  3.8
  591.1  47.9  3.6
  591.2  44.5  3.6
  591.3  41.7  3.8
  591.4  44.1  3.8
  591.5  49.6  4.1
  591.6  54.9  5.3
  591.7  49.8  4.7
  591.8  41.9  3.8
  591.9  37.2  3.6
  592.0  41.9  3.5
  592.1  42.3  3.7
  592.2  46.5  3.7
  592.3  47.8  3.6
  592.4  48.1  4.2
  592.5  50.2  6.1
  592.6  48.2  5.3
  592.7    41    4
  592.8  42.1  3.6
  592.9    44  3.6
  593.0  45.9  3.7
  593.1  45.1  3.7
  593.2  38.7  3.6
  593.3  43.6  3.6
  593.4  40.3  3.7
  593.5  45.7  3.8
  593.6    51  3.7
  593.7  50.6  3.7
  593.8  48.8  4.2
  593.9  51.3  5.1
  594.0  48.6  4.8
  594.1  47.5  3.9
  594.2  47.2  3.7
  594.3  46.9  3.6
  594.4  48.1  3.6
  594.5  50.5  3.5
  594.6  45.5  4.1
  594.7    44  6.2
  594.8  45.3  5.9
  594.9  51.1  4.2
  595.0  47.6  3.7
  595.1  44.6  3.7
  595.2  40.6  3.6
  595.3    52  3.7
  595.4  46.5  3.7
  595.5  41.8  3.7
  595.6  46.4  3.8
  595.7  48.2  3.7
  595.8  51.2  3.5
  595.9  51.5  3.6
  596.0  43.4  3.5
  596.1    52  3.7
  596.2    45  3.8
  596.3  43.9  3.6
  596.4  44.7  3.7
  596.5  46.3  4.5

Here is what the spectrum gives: 0.378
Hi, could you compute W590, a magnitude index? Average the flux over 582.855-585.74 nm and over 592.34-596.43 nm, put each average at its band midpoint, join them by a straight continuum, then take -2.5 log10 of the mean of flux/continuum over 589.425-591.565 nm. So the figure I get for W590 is 0.10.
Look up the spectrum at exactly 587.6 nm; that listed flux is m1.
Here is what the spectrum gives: 48.7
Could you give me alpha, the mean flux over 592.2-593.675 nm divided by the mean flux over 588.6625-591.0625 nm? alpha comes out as 1.14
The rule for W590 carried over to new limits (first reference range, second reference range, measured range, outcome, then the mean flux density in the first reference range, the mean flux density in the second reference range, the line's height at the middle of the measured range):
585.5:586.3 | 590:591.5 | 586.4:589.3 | 0.05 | 46.2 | 44.1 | 45.3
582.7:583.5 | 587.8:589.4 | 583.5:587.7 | -0.06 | 47.6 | 39.8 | 44.1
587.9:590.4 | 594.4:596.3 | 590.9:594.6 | -0.05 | 39.4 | 47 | 43.8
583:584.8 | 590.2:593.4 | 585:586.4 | 0.03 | 47.8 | 44.9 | 47.1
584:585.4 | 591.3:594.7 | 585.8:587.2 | 0.03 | 47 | 46.1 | 46.8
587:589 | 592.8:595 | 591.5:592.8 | 0.00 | 43.7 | 46.6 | 45.7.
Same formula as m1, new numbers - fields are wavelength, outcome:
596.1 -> 52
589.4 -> 28.9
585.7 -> 49.7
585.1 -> 45.6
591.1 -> 47.9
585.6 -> 43.7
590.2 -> 48.8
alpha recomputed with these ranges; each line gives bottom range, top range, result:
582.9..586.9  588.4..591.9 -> 0.88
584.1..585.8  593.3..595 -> 1.02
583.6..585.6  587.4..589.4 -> 0.89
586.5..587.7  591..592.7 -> 0.99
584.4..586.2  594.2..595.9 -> 1.01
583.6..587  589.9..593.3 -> 0.96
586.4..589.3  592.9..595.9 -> 1.08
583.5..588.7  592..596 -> 1.01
